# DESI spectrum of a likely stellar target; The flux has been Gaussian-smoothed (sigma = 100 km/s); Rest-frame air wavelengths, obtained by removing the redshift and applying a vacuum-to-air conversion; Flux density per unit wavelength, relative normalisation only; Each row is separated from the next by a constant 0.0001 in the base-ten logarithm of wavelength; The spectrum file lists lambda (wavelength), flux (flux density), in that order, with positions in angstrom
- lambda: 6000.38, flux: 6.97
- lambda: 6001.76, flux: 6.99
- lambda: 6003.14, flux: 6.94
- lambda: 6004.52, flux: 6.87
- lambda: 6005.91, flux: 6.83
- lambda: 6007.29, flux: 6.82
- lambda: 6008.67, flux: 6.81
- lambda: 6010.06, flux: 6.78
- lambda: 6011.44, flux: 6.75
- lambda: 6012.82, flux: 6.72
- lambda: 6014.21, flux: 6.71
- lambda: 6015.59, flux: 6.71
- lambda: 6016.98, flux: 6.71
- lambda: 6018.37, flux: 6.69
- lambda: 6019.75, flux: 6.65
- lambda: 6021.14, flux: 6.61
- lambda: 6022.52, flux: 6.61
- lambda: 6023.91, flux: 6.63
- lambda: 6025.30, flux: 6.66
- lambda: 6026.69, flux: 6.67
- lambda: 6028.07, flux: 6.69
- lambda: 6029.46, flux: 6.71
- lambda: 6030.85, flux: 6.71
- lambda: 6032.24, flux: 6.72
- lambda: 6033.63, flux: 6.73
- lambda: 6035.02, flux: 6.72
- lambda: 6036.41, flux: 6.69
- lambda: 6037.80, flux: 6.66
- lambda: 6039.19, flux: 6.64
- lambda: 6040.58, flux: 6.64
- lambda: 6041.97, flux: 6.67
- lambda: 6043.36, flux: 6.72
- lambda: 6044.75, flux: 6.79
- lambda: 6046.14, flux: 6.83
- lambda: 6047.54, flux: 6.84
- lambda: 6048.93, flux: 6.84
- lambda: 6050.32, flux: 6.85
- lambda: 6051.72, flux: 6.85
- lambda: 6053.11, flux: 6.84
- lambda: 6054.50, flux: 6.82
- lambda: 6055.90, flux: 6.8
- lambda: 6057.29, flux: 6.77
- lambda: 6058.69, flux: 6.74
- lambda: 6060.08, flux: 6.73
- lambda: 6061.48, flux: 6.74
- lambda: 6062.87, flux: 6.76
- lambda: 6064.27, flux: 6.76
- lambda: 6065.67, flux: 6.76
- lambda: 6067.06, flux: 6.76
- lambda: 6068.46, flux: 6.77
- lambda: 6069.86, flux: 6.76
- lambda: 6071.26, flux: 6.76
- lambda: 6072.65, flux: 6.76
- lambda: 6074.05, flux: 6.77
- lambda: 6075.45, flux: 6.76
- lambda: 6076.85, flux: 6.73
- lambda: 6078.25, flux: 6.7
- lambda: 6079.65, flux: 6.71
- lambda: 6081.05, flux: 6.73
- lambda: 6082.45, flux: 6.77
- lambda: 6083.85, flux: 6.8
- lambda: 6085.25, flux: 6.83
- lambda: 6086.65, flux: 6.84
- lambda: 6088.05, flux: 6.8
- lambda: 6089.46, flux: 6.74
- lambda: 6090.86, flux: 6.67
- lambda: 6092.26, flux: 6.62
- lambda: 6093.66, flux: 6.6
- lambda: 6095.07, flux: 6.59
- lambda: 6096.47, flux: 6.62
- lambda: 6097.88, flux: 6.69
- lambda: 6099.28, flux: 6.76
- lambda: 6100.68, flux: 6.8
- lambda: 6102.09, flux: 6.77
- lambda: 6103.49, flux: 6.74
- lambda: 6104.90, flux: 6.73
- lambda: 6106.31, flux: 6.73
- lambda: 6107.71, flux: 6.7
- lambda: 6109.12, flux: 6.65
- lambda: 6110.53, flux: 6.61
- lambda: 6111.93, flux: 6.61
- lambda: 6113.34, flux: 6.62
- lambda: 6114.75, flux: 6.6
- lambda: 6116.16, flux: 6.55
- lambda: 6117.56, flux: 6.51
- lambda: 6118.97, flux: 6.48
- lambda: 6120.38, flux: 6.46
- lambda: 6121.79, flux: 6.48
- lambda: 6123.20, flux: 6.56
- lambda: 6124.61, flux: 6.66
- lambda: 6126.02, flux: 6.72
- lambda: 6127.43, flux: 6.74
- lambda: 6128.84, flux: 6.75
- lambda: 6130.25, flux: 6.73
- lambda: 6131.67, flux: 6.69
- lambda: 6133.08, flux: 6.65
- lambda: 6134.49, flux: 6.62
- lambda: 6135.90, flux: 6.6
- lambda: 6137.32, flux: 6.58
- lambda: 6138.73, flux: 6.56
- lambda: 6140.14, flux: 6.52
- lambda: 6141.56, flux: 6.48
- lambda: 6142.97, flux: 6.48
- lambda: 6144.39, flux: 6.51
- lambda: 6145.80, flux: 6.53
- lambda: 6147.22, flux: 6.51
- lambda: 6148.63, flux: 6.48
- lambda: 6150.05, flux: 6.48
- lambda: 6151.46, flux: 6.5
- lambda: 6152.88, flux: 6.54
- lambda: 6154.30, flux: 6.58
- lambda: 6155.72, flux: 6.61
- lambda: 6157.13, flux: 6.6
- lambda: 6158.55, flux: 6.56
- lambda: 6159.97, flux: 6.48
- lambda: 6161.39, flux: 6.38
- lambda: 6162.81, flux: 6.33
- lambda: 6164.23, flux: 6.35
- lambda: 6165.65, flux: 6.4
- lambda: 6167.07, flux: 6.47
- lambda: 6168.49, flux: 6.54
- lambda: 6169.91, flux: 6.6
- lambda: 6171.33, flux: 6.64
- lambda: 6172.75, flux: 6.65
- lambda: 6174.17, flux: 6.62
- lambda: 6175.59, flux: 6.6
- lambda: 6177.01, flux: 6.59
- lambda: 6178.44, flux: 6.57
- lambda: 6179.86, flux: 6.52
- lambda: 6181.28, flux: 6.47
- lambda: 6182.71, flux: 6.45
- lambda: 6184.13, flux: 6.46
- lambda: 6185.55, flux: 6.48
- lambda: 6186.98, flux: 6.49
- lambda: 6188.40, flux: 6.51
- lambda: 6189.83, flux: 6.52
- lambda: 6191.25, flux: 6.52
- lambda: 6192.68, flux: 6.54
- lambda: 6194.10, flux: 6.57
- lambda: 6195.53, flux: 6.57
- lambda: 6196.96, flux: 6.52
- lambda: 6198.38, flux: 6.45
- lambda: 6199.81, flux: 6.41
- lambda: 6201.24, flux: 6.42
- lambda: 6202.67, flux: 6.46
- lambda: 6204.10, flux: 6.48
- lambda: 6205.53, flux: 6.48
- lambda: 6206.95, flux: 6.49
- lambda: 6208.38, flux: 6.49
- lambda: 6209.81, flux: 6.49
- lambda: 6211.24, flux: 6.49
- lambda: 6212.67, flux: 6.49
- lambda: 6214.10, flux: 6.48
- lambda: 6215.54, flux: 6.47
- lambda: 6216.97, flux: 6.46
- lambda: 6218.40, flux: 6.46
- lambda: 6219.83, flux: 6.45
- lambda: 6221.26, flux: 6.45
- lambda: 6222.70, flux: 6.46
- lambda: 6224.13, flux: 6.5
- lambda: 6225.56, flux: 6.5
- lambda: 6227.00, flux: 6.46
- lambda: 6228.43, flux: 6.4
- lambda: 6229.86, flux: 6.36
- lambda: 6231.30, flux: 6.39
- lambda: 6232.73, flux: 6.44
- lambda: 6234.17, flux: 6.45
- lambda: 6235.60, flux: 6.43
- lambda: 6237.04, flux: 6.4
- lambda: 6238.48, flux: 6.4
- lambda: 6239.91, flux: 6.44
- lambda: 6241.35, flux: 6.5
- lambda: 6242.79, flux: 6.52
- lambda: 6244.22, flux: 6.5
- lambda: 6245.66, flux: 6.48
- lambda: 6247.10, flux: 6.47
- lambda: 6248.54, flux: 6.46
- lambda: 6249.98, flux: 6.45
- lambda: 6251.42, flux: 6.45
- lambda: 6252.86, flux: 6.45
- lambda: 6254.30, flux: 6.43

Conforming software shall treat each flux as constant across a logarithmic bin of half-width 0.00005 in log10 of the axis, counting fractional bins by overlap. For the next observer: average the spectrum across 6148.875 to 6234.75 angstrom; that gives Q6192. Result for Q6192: 6.49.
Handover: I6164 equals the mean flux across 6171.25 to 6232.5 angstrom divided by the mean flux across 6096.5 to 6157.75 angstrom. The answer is 0.98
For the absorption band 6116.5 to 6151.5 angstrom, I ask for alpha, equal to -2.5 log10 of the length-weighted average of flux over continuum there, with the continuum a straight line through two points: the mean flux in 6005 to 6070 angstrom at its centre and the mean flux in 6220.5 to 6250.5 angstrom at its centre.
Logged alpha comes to 0.00 mag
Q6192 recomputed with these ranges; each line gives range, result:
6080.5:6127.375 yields 6.67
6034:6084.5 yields 6.76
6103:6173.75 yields 6.57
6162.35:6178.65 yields 6.53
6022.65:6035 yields 6.68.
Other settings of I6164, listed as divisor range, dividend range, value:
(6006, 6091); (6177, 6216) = 0.96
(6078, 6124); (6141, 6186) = 0.98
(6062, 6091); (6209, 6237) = 0.95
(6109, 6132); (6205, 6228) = 0.98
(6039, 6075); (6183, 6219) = 0.96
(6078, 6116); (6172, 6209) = 0.97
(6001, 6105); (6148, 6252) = 0.96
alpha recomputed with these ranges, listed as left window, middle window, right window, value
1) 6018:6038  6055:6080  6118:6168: -0.02 mag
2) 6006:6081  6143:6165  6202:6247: 0.01 mag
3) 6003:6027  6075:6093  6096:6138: -0.01 mag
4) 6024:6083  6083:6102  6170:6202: -0.01 mag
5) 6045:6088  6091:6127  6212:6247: 0.01 mag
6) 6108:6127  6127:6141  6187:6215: -0.01 mag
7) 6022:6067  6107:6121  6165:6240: 0.01 mag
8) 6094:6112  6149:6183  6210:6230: 0.01 mag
